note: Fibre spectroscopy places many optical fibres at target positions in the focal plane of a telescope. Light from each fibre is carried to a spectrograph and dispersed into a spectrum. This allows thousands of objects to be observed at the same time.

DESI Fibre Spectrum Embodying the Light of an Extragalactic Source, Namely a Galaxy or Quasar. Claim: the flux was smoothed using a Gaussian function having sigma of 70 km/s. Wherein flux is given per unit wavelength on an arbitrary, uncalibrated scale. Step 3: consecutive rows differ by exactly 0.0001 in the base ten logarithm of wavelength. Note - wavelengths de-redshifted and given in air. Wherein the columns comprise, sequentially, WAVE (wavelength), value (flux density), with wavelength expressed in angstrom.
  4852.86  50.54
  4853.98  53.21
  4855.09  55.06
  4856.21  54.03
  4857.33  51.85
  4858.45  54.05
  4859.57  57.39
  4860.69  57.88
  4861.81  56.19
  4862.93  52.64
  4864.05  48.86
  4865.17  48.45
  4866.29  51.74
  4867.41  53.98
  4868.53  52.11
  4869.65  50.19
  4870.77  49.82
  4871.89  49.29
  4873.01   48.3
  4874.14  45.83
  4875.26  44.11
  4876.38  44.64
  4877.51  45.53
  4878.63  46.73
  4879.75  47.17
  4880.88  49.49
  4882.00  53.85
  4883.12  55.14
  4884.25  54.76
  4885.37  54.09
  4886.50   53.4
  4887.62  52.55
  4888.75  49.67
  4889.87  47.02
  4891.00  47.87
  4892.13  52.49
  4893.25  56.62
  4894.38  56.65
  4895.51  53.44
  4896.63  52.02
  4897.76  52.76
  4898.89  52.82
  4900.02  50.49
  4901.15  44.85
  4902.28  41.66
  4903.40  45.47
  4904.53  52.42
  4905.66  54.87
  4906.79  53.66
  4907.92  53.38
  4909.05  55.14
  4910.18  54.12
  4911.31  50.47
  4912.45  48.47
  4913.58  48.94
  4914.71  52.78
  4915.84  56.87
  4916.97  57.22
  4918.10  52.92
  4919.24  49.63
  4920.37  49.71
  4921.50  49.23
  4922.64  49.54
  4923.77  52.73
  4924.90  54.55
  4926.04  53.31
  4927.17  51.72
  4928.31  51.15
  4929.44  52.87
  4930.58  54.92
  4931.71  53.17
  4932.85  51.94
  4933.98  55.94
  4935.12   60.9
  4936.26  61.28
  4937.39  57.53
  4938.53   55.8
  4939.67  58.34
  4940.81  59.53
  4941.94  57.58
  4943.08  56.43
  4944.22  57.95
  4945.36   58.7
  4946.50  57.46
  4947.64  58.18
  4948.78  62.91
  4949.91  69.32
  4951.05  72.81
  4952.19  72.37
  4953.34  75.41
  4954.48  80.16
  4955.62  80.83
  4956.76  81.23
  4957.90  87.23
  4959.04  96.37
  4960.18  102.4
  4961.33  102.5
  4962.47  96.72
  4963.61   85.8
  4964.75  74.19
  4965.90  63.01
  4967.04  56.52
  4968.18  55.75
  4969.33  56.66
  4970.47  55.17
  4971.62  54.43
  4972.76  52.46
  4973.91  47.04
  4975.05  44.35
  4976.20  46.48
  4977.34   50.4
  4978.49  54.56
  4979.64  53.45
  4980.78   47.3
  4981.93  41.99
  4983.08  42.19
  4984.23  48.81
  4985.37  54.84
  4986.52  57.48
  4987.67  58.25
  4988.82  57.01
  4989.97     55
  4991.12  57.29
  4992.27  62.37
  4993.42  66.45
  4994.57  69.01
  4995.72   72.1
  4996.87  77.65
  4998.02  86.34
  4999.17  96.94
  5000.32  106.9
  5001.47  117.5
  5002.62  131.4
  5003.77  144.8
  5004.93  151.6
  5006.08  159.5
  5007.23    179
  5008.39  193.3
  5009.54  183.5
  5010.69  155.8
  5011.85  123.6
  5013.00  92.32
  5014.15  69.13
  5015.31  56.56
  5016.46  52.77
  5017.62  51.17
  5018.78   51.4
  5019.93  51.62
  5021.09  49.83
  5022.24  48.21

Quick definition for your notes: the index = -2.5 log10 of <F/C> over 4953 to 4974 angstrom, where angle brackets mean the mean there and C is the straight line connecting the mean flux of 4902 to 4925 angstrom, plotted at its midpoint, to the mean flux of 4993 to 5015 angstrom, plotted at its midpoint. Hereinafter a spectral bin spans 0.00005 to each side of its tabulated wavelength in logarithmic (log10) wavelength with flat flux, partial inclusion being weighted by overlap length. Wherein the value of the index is 0.18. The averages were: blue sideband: 51.7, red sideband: 119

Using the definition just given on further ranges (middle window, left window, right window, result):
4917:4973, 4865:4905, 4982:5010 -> 0.180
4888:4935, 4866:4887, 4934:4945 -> 0.053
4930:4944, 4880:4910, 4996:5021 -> 0.271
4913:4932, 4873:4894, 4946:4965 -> 0.253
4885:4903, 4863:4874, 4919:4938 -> 0.013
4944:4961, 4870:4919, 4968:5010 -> -0.082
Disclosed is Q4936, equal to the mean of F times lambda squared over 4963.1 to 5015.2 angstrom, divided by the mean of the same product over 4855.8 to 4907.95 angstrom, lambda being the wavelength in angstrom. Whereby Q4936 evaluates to 1.7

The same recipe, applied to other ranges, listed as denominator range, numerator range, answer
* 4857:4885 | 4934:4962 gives 1.42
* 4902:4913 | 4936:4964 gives 1.44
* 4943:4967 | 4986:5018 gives 1.34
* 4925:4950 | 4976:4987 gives 0.89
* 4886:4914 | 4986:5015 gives 2.13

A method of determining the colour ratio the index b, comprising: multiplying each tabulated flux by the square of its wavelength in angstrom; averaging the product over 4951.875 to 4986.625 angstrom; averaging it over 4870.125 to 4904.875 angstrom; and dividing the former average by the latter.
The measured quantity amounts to 1.34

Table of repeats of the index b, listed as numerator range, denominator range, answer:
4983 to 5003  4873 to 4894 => 1.53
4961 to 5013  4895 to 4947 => 1.61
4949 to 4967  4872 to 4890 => 1.70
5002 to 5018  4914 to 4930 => 2.48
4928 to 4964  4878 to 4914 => 1.36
